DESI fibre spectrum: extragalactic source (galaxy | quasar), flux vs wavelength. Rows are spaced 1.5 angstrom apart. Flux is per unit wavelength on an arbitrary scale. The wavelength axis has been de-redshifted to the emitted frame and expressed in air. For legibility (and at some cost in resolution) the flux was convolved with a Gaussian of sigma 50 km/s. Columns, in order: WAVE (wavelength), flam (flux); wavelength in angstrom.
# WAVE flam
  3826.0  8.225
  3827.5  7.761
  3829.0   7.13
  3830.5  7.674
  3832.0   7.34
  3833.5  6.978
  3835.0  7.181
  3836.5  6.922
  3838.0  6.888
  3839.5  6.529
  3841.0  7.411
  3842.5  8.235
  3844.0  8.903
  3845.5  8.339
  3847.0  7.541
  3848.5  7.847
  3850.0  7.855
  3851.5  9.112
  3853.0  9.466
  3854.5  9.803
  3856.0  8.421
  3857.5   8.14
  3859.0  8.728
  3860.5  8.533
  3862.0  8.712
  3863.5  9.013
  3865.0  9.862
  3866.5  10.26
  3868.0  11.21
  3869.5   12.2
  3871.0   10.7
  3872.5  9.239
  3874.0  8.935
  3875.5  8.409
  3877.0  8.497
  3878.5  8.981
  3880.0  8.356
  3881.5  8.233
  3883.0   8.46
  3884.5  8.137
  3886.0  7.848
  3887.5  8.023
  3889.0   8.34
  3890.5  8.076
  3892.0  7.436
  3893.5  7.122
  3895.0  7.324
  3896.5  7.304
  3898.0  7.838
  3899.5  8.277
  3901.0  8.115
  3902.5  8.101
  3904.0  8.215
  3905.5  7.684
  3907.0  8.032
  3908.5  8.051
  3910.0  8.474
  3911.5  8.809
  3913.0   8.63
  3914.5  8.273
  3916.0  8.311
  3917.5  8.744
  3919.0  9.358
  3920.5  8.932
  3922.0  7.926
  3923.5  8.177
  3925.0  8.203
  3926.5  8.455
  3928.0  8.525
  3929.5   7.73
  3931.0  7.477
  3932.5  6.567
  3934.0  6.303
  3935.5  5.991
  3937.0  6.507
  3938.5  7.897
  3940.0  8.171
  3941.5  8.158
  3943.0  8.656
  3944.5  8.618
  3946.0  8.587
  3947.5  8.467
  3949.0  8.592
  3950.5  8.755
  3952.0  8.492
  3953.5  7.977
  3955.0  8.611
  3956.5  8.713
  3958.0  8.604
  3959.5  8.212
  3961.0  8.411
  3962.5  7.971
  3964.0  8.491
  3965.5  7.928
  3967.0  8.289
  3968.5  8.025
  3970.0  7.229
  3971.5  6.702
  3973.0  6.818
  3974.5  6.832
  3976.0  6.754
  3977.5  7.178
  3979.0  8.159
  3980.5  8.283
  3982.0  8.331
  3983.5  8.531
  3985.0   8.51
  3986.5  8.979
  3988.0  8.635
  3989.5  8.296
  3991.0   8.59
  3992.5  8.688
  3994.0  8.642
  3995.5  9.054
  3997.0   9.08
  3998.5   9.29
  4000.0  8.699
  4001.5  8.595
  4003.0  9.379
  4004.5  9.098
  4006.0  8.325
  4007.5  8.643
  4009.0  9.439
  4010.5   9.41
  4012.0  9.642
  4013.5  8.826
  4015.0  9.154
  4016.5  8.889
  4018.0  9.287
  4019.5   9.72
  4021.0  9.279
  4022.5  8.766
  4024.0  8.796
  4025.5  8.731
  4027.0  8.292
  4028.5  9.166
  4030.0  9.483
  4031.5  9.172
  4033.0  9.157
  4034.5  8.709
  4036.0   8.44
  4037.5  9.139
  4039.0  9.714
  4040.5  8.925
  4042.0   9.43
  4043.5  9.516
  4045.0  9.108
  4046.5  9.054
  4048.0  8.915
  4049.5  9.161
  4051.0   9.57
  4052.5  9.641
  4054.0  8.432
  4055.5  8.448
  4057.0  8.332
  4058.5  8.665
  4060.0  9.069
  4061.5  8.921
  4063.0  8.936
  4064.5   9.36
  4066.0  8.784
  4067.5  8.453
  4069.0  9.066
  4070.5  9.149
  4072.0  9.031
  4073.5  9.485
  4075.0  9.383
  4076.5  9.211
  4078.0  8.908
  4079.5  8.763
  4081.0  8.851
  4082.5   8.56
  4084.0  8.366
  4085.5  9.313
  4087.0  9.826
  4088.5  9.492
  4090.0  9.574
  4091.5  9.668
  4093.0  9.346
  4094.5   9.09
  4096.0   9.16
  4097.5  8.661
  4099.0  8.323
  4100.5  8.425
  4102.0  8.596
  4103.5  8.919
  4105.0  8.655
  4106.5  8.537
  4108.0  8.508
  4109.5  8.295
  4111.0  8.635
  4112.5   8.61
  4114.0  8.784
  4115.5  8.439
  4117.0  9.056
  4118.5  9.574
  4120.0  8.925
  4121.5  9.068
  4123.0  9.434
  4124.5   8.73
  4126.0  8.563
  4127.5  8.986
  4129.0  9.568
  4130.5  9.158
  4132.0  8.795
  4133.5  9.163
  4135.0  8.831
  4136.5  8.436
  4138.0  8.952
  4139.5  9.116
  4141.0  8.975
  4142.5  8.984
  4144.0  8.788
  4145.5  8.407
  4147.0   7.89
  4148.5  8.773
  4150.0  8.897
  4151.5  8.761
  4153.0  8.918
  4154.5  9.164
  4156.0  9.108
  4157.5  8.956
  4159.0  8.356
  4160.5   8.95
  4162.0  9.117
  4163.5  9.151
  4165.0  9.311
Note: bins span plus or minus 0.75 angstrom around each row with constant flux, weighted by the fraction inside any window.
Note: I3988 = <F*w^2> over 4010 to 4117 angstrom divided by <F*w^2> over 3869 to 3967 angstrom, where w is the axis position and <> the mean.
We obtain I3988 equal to 1.17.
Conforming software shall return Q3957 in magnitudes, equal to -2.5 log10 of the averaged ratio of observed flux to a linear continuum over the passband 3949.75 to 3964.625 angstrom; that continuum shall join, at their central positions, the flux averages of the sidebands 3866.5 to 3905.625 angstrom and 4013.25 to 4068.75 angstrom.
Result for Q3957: 0.04 mag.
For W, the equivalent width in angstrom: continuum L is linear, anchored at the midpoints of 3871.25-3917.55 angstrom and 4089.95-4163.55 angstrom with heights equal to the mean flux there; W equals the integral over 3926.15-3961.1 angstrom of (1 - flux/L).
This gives 1.5 angstrom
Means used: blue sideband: 8.22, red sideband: 8.87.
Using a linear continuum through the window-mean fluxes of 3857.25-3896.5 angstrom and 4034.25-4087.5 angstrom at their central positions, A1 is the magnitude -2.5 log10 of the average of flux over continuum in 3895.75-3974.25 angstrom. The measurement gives 0.10 mag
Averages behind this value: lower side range 8.78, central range 8.06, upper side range 9.02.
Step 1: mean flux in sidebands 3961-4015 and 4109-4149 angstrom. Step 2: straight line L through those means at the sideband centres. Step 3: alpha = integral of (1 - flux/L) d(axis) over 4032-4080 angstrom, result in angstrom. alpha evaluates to -2.31 angstrom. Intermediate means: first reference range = 8.39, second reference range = 8.85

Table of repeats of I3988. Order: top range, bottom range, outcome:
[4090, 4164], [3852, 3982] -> 1.19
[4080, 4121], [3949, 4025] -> 1.11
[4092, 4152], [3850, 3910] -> 1.15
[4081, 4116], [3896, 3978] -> 1.20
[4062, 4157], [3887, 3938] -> 1.24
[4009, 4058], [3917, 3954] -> 1.18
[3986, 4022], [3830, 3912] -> 1.15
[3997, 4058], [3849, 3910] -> 1.13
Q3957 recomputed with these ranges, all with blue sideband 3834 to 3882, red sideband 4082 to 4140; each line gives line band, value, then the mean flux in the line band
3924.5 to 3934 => 0.14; 7.7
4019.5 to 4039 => -0.02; 8.99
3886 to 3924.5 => 0.08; 8.14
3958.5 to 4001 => 0.08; 8.17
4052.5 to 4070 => 0.01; 8.81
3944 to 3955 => 0.03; 8.5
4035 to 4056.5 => -0.03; 9.09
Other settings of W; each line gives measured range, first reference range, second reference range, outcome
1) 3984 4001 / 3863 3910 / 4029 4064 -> 0.2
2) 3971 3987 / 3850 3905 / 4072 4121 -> 2.0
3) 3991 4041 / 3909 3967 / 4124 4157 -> -3.4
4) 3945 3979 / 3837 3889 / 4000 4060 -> 3.5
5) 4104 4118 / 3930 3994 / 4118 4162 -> 0.2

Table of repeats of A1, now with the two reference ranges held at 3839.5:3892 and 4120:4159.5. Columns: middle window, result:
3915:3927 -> 0.04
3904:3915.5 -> 0.06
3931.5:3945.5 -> 0.18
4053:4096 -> -0.02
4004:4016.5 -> -0.03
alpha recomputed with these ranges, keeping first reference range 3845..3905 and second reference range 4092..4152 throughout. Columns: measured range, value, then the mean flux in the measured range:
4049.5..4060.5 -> -0.2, 8.89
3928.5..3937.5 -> 1.9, 6.82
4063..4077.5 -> -0.5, 9.09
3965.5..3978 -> 2.1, 7.27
